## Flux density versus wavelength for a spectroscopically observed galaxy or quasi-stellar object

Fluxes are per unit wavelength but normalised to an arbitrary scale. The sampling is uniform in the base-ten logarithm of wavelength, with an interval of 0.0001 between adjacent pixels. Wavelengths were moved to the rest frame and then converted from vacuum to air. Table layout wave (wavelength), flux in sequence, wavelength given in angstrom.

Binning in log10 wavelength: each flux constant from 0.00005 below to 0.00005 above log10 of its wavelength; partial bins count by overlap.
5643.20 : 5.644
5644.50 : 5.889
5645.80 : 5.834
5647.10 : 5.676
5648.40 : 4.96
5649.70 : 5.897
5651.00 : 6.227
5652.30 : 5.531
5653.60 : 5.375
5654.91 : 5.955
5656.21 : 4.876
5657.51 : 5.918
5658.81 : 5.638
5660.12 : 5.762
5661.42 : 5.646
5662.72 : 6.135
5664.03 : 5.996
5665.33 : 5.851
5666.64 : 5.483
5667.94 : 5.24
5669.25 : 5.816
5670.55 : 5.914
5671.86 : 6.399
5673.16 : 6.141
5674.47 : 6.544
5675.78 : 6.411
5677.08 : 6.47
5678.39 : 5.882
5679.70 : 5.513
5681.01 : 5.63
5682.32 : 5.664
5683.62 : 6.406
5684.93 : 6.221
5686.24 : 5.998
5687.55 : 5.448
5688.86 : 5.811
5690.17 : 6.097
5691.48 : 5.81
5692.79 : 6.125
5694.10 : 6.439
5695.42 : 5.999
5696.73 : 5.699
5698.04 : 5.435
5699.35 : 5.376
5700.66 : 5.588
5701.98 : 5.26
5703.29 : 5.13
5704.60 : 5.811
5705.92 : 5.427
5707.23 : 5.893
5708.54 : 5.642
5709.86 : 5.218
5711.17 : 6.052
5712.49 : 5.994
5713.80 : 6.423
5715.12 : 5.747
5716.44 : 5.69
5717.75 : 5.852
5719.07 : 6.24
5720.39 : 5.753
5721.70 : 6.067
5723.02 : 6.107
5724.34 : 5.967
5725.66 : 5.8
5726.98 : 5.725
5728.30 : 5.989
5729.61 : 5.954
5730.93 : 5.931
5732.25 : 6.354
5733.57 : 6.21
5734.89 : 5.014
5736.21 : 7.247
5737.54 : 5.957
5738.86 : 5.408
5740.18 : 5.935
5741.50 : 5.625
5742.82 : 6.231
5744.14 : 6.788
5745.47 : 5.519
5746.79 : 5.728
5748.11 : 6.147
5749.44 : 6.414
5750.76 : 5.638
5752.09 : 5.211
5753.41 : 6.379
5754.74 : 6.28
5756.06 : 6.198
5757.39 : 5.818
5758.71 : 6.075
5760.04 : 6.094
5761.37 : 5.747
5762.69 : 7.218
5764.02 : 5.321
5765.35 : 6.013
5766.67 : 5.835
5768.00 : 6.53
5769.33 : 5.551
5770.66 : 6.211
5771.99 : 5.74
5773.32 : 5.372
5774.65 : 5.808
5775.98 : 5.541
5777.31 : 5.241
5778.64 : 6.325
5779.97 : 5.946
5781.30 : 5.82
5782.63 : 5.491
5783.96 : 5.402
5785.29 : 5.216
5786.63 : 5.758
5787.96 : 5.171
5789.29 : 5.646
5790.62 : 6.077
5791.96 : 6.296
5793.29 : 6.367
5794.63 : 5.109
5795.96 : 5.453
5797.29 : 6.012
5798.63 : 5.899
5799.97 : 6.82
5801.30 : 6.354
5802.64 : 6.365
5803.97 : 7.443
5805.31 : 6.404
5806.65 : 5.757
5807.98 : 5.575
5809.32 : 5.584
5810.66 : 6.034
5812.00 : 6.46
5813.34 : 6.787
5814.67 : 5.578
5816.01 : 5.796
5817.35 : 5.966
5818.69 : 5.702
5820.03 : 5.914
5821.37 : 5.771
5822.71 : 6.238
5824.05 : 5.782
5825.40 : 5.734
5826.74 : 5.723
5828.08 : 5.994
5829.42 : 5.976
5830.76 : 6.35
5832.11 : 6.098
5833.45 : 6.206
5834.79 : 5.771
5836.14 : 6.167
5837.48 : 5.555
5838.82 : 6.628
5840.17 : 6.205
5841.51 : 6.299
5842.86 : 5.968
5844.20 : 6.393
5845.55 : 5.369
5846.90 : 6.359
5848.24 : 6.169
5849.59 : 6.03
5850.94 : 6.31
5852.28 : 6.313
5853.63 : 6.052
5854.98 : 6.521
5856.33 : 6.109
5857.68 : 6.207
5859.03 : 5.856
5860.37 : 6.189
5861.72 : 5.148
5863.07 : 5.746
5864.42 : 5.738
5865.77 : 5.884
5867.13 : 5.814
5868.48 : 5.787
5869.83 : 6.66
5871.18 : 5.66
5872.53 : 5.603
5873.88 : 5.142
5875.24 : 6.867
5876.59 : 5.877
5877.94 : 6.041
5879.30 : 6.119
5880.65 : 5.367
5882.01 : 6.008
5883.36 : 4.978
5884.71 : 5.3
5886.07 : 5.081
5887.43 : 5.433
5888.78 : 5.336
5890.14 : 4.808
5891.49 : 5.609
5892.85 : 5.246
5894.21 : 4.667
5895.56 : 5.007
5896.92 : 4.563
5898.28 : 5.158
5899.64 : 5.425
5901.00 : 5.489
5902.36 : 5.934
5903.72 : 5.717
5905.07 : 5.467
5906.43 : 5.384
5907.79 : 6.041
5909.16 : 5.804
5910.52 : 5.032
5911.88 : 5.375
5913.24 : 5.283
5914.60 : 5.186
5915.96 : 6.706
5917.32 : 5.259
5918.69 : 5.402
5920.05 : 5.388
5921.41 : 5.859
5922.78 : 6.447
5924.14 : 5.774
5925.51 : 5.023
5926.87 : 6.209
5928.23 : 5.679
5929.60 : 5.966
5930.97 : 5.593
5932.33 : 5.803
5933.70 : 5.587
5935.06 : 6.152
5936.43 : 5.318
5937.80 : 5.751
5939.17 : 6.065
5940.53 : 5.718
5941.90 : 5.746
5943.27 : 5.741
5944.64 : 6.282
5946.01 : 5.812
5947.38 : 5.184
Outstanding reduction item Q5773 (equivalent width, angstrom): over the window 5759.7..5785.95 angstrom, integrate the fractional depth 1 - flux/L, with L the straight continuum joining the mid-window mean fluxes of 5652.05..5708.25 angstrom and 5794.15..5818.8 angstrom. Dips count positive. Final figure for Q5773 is 0.8 angstrom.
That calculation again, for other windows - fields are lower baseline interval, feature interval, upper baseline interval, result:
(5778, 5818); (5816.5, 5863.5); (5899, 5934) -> -1.4 angstrom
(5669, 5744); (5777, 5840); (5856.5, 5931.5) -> -2.3 angstrom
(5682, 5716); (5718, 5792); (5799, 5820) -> 0.9 angstrom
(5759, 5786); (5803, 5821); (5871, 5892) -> -1.1 angstrom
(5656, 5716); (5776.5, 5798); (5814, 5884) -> 0.7 angstrom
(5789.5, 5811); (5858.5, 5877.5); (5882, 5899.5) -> -1.7 angstrom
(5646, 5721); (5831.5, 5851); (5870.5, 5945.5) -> -1.5 angstrom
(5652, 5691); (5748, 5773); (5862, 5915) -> -1.2 angstrom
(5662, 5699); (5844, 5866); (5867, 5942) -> -1.3 angstrom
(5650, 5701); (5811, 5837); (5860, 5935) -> -1.4 angstrom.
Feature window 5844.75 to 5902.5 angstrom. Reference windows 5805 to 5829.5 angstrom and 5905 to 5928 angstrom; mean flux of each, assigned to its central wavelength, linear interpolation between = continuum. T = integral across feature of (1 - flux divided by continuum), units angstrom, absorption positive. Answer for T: 0.66 angstrom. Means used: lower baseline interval 5.93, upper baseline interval 5.63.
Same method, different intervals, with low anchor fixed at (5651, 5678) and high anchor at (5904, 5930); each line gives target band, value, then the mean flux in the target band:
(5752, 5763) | -0.6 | 6.13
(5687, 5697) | -0.2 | 5.94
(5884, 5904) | 1.5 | 5.24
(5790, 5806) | -1.3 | 6.21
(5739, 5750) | -0.4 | 6.02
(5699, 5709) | 0.5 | 5.52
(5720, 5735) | -0.3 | 5.94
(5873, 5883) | -0.4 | 5.88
